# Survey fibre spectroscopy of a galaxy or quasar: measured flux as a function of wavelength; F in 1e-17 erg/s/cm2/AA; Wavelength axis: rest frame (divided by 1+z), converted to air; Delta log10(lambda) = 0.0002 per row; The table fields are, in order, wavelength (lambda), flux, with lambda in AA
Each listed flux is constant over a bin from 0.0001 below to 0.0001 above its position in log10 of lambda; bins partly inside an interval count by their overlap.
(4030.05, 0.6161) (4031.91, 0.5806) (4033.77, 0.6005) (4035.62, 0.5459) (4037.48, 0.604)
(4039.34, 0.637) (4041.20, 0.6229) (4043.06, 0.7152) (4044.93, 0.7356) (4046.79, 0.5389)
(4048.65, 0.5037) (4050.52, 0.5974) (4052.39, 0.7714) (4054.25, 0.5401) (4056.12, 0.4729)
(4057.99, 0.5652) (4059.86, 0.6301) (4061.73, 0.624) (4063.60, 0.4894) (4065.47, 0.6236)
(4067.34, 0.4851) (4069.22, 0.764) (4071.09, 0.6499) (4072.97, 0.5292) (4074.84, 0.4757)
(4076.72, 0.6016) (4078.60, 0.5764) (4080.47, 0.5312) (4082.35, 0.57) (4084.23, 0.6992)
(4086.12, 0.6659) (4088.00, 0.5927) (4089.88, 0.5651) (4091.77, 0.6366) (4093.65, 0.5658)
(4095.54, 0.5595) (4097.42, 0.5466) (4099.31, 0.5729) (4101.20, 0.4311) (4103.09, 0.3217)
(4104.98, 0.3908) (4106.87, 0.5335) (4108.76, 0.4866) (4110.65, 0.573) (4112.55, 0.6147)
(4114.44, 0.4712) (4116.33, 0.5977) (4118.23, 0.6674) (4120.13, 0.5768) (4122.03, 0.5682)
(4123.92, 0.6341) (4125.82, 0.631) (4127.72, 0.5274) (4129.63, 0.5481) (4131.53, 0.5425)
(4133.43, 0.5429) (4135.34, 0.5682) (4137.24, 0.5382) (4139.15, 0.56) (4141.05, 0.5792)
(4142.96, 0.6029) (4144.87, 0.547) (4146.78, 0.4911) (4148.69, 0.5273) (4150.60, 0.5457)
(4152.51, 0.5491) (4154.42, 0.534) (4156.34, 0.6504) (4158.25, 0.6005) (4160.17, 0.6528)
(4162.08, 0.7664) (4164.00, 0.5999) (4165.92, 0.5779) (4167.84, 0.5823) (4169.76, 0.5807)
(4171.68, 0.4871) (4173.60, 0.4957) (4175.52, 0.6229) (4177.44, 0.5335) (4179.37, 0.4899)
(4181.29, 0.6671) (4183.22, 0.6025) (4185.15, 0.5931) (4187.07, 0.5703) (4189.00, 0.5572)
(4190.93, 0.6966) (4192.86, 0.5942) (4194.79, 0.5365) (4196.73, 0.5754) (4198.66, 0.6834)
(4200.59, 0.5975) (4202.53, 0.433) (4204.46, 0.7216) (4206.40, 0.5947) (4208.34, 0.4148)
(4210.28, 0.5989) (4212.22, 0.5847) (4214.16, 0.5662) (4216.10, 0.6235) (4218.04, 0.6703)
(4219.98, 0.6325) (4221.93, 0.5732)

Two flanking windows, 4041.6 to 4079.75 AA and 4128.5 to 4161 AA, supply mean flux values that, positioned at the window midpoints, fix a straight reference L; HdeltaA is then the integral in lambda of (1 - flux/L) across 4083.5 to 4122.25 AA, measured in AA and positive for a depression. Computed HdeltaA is 1.7 AA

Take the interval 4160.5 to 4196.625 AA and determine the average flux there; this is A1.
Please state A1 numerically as 0.587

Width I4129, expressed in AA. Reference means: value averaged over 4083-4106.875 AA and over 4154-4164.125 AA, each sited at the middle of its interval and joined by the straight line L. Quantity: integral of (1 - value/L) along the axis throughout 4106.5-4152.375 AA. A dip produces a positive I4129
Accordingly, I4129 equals 2.7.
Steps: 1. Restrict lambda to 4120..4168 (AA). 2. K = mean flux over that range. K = 0.579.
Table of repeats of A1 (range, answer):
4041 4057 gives 0.611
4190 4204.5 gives 0.597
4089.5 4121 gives 0.535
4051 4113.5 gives 0.565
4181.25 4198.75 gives 0.601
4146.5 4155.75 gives 0.537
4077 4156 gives 0.557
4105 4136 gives 0.562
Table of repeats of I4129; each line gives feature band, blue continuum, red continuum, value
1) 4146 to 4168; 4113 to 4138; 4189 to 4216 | -0.5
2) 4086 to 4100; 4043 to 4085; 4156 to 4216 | 0.2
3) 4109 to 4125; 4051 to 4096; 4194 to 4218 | 0.1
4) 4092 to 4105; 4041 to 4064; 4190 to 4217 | 2.1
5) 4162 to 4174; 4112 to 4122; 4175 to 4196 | 0.2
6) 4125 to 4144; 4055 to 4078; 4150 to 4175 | 0.7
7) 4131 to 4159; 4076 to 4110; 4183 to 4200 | 0.8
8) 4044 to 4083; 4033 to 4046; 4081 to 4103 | 1.4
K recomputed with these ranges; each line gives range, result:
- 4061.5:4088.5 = 0.591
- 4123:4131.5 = 0.58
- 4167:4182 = 0.556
